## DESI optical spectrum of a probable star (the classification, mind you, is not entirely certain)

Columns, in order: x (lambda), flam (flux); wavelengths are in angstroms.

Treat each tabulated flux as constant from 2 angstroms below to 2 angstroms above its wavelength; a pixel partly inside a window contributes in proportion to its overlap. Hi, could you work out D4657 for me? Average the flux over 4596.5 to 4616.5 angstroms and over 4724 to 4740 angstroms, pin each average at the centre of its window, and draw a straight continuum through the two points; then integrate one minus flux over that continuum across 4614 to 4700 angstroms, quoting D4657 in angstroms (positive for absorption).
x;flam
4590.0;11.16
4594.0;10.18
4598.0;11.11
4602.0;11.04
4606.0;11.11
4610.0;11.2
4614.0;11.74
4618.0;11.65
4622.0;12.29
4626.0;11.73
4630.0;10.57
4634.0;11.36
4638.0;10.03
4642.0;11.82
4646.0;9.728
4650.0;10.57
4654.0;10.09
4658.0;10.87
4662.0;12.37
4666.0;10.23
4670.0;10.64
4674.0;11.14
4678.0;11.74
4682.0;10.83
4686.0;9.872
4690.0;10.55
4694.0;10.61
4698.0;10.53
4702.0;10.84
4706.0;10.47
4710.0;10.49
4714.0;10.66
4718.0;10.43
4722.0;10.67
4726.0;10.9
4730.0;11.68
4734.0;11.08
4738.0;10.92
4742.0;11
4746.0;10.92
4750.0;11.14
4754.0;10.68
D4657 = 2.12 angstroms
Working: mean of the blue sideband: 11.3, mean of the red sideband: 11.1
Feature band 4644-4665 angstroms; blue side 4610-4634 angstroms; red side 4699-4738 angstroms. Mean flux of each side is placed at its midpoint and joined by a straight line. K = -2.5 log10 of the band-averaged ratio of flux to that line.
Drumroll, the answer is 0.06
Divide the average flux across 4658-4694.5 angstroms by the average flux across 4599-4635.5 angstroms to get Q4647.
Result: 0.96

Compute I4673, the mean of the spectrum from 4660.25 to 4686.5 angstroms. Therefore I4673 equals 11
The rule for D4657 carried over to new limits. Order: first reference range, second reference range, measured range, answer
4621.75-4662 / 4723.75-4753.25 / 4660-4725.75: 1.4 angstroms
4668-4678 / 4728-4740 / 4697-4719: 1.1 angstroms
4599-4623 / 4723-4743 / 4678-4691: 0.7 angstroms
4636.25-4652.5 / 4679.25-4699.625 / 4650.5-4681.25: -1.3 angstroms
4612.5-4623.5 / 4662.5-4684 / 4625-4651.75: 1.8 angstroms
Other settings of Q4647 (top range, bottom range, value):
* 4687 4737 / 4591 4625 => 0.95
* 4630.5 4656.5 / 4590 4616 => 0.96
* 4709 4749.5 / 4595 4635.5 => 0.96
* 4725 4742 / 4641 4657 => 1.06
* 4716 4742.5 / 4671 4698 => 1.02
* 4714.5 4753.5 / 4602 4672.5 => 0.99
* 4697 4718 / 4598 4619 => 0.94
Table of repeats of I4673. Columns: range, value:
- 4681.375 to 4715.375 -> 10.5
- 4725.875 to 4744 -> 11.1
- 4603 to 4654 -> 11.1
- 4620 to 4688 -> 10.9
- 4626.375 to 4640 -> 10.8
